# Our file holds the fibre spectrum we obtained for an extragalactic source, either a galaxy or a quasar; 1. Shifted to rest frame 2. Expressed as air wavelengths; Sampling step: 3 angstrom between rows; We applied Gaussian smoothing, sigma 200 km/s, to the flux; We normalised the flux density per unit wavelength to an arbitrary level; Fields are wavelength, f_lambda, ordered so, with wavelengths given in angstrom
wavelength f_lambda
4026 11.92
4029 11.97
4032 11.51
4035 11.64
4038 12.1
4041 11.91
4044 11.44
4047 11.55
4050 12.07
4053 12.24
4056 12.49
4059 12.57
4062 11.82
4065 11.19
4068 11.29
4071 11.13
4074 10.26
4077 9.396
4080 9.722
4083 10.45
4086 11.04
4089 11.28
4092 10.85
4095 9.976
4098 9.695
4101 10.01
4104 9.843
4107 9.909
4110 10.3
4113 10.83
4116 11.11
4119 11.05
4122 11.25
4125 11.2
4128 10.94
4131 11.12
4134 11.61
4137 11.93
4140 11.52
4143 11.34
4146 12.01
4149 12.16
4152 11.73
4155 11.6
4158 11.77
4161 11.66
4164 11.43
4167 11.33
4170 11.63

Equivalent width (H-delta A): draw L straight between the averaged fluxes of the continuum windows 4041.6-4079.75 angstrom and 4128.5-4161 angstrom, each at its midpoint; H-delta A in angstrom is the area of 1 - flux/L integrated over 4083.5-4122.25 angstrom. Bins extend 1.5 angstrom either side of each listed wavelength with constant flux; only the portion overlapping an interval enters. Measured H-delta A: 3.4 angstrom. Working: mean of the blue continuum 11.4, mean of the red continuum 11.7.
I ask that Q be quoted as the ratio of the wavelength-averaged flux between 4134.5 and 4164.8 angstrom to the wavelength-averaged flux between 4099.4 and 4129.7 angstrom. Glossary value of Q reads 1.10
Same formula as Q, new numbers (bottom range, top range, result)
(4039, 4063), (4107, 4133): 0.91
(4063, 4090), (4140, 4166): 1.10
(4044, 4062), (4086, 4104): 0.86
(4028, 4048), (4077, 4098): 0.89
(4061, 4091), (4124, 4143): 1.06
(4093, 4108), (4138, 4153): 1.19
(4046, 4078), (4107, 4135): 0.96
